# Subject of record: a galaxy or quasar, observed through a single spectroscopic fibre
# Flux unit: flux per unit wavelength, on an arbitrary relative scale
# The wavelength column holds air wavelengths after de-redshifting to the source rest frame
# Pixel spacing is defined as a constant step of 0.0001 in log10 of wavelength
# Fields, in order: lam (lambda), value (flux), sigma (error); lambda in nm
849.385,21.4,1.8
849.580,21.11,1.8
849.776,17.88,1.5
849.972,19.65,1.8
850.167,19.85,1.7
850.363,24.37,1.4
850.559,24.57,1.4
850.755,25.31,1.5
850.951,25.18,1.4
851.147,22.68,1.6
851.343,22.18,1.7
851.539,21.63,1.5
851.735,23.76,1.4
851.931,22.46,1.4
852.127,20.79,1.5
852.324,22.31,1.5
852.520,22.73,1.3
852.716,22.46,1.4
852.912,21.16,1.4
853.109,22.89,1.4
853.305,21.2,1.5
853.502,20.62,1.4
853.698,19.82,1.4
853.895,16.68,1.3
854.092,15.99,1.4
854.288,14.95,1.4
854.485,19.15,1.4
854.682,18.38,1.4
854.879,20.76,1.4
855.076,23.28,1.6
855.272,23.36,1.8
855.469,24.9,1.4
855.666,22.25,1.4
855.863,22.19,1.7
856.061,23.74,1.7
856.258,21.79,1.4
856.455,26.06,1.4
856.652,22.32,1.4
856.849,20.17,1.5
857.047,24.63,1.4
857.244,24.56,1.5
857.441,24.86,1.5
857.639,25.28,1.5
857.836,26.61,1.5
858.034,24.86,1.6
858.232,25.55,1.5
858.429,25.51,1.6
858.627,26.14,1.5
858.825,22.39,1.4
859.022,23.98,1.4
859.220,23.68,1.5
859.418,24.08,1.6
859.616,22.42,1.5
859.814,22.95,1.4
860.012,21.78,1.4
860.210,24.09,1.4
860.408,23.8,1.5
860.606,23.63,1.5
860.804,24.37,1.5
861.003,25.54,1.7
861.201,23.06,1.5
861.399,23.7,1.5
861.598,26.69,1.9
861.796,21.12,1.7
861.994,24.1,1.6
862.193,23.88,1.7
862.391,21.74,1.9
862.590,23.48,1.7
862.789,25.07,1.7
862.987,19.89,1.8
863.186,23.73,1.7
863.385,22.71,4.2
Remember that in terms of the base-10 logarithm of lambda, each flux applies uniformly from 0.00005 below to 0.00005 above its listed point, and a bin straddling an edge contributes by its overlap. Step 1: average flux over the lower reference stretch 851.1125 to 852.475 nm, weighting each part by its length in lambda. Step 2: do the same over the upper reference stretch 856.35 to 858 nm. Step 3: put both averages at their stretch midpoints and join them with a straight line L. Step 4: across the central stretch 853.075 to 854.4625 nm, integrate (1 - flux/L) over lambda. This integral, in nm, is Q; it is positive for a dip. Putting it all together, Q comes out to 0.26 nm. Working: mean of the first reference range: 22.3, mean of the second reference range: 24.3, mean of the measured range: 18.7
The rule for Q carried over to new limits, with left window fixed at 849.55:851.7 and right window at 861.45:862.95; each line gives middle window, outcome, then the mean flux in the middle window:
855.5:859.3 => -0.17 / 24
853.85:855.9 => 0.23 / 20.2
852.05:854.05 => 0.14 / 20.9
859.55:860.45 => 0.01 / 23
